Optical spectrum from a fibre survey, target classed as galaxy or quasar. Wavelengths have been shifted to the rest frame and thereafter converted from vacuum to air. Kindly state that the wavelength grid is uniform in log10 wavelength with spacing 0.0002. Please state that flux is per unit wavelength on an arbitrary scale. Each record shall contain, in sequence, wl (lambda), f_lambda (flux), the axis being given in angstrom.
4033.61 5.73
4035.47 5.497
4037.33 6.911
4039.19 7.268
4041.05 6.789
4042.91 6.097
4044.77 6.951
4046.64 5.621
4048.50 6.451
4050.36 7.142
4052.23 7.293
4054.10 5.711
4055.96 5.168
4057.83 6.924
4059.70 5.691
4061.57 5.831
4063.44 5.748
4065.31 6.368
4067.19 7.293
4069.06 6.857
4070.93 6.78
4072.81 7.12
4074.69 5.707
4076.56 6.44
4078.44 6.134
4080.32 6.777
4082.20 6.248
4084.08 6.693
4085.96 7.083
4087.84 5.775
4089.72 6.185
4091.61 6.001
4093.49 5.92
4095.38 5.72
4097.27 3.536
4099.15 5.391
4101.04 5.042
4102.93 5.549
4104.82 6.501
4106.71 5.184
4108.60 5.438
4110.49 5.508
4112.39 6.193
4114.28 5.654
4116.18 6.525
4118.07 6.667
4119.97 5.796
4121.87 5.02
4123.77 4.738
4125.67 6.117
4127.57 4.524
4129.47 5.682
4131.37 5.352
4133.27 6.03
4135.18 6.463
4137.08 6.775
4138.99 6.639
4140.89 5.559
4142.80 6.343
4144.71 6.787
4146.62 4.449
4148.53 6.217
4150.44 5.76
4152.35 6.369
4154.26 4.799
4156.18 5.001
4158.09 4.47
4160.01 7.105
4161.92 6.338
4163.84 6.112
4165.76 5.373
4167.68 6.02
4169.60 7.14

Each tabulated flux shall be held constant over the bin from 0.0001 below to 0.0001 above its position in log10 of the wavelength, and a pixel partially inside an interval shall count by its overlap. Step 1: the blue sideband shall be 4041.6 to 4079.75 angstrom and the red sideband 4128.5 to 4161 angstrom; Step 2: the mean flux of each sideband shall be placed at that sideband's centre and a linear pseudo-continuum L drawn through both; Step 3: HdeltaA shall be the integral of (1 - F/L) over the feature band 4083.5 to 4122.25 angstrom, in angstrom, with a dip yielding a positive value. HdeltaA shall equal 2.1 angstrom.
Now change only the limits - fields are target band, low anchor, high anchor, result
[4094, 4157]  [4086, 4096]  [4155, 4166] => 2.15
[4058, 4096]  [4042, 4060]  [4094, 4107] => -3.64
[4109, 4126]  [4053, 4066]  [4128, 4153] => 0.57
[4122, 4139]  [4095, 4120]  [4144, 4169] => -0.13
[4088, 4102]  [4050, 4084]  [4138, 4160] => 1.71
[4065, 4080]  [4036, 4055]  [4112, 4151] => -0.55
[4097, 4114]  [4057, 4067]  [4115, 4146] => 1.59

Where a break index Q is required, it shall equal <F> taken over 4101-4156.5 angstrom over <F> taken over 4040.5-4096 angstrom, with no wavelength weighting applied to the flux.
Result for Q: 0.9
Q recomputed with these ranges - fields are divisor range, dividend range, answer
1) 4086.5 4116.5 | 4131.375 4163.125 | 1.05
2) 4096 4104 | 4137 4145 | 1.29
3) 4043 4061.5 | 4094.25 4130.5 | 0.88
